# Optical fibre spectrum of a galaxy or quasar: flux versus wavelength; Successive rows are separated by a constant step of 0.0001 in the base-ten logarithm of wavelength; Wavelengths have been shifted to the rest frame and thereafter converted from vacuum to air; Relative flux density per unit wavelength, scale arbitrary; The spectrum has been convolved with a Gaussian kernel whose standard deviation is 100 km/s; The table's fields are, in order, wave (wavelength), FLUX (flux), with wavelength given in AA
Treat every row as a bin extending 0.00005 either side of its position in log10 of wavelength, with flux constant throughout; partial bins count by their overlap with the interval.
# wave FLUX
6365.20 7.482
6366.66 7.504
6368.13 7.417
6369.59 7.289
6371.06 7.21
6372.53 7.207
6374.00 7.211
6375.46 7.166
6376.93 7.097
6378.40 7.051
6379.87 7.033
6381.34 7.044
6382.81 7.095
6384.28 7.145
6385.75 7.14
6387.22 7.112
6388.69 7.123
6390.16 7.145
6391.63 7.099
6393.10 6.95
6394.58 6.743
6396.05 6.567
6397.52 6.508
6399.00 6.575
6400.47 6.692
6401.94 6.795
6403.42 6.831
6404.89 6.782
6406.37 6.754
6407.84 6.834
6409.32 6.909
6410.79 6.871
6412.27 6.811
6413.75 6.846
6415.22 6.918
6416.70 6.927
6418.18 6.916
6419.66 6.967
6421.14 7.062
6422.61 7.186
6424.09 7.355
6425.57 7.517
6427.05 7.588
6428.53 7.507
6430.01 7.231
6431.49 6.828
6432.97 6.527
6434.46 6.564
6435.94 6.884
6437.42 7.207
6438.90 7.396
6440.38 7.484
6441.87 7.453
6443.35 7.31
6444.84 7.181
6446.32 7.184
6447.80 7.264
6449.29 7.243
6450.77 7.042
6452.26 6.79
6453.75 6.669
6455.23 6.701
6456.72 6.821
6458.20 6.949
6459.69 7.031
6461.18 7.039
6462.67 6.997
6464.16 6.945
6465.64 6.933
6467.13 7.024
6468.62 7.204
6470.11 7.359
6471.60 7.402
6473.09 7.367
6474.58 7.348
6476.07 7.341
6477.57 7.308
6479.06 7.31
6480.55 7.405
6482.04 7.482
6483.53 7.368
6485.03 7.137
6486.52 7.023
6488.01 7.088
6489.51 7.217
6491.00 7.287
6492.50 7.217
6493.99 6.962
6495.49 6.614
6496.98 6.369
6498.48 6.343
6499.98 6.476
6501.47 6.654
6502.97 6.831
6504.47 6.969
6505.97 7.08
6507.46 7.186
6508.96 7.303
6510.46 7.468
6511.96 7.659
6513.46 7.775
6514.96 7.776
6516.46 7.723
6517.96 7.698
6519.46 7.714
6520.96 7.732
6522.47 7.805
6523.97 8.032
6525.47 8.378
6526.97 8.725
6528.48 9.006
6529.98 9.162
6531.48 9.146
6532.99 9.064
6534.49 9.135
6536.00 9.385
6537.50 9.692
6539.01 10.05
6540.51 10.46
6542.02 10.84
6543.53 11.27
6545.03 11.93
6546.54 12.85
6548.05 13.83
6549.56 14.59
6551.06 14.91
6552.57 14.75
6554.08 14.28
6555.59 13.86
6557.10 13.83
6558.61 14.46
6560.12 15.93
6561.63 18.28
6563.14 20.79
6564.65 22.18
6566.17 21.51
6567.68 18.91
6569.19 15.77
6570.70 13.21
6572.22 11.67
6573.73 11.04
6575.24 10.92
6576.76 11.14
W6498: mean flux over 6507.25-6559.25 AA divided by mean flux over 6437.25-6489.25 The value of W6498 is 1.42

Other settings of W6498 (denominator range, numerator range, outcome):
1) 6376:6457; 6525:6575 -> 1.87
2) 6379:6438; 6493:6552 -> 1.27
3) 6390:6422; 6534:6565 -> 1.99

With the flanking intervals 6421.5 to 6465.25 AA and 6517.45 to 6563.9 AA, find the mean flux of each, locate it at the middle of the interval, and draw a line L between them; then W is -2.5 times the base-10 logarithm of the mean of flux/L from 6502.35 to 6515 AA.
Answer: 0.35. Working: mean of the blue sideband 7.1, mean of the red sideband 11.6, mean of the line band 7.32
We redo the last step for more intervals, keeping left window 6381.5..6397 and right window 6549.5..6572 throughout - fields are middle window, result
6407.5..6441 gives 0.25 mag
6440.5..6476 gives 0.45 mag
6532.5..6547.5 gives 0.41 mag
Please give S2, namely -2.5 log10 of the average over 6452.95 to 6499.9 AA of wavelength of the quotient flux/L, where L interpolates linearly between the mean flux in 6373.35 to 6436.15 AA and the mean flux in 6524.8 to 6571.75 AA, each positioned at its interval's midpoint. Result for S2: 0.38 mag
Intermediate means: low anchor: 6.98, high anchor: 13.2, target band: 7.06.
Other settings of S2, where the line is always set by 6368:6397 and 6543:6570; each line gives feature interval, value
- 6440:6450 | 0.37 mag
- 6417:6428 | 0.25 mag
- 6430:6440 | 0.36 mag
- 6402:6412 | 0.21 mag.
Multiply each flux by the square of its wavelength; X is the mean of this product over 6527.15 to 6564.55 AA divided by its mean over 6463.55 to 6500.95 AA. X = 1.82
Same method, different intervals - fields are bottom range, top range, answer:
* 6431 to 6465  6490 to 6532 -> 1.09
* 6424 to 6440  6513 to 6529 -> 1.15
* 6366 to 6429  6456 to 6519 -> 1.05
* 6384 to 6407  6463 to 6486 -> 1.08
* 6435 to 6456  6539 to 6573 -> 2.16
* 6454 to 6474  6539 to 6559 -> 1.90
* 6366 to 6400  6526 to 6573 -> 1.99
